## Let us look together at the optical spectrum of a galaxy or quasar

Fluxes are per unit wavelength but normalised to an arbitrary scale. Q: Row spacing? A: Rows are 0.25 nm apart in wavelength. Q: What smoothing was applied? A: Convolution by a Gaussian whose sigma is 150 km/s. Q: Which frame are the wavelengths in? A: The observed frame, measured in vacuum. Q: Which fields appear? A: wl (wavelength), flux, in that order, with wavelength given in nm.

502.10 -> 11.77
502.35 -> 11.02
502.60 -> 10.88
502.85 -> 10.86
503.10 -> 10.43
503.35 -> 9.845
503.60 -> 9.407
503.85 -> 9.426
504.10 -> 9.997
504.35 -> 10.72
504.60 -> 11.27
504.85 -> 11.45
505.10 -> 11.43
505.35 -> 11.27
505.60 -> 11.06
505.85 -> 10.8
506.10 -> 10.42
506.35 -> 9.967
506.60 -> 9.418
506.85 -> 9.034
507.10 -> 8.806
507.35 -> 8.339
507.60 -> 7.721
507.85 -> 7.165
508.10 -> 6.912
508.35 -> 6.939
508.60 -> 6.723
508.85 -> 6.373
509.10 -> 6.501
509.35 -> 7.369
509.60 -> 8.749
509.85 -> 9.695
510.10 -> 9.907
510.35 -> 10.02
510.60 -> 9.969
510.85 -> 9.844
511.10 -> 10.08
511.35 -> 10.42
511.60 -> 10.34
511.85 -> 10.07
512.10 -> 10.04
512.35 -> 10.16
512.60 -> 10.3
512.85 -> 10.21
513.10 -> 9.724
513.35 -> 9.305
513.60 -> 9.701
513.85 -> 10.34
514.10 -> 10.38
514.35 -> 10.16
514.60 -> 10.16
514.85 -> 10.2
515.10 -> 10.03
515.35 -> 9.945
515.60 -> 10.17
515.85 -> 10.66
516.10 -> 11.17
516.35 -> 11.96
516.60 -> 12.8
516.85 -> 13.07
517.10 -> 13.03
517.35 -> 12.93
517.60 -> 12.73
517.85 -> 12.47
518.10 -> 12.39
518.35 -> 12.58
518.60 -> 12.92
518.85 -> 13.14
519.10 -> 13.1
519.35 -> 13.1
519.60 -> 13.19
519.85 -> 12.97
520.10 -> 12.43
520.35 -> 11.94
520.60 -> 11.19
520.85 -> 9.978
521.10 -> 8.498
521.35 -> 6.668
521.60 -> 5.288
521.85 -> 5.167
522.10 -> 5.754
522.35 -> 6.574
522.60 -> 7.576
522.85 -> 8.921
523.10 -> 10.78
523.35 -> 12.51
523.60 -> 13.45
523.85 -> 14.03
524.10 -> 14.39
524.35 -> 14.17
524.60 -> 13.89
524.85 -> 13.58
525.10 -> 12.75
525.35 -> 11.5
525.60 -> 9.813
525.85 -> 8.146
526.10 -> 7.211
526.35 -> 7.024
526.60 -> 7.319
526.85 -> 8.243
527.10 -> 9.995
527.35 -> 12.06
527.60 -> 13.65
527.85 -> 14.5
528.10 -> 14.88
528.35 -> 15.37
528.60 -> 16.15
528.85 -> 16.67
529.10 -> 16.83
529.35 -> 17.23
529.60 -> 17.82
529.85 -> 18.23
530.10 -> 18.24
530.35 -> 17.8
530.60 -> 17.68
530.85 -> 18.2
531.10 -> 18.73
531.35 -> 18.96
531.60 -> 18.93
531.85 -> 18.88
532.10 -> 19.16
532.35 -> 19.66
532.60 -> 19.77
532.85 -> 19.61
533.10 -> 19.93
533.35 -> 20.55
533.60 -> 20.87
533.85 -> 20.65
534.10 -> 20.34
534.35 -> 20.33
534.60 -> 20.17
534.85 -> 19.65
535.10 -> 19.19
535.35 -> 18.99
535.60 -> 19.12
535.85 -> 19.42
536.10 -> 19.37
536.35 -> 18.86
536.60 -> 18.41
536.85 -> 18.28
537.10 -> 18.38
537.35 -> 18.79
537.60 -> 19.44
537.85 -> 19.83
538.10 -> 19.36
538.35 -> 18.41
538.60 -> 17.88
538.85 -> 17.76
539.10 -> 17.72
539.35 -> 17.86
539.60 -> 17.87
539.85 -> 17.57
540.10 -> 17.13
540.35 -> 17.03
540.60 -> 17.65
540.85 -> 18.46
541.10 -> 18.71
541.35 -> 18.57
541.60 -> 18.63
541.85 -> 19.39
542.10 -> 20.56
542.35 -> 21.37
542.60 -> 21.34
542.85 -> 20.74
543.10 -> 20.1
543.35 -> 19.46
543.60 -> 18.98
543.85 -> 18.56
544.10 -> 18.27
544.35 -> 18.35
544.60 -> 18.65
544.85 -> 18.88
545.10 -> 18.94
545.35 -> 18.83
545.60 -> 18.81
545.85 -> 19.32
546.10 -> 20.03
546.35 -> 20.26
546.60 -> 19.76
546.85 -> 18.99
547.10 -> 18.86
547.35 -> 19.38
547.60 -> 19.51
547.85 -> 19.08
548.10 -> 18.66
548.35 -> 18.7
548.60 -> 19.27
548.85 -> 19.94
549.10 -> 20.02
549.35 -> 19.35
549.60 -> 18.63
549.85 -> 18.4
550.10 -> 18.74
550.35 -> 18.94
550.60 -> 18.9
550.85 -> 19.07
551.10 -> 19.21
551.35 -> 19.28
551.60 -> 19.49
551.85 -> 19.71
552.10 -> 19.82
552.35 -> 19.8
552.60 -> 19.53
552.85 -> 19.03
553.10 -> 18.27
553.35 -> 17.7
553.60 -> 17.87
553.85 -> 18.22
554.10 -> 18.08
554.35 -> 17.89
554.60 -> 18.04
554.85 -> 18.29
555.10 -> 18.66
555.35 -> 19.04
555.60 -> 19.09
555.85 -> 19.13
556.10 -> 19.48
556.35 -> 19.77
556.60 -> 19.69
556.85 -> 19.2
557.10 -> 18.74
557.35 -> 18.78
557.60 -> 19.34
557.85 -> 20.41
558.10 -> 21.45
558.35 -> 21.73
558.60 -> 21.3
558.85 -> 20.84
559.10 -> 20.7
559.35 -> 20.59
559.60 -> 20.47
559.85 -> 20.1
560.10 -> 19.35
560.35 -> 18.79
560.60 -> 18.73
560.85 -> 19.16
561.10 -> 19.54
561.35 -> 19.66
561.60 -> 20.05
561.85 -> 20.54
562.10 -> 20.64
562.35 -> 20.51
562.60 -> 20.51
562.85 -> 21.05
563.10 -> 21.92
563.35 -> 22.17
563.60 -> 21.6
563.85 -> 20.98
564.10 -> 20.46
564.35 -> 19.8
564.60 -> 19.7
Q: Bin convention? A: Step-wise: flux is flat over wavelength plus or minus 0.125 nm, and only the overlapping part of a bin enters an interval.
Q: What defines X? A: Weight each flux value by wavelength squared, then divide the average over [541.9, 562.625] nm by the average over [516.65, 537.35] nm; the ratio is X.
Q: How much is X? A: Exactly 1.46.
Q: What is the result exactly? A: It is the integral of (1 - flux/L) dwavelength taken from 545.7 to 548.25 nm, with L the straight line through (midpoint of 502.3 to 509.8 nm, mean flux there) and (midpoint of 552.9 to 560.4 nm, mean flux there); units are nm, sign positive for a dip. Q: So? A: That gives -0.282 nm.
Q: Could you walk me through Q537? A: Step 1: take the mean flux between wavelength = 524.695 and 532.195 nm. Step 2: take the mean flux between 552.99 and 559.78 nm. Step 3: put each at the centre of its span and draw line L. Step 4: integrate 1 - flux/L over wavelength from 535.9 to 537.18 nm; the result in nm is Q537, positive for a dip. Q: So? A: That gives -0.23 nm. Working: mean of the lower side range 14.5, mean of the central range 18.7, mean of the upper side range 19.4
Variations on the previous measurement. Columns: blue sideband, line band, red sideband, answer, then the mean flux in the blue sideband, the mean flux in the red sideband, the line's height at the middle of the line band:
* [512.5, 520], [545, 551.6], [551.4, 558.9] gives -0.48 nm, 11.5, 19.3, 17.9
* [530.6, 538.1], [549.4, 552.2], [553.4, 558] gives -0.02 nm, 19.4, 18.9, 19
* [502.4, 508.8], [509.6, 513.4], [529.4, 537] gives 0.54 nm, 9.59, 19.2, 11.6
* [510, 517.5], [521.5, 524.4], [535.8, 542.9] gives 0.81 nm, 10.6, 18.8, 13.5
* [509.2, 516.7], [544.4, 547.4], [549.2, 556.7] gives -0.32 nm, 10.1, 18.9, 17.4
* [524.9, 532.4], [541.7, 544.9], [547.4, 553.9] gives -0.37 nm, 14.7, 19.1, 17.6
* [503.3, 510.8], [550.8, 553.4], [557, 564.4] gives -0.09 nm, 9.22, 20.3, 18.6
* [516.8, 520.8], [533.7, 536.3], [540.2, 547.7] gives -0.44 nm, 12.6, 19.2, 16.9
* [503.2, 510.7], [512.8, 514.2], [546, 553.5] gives 0.11 nm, 9.22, 19.2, 10.8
